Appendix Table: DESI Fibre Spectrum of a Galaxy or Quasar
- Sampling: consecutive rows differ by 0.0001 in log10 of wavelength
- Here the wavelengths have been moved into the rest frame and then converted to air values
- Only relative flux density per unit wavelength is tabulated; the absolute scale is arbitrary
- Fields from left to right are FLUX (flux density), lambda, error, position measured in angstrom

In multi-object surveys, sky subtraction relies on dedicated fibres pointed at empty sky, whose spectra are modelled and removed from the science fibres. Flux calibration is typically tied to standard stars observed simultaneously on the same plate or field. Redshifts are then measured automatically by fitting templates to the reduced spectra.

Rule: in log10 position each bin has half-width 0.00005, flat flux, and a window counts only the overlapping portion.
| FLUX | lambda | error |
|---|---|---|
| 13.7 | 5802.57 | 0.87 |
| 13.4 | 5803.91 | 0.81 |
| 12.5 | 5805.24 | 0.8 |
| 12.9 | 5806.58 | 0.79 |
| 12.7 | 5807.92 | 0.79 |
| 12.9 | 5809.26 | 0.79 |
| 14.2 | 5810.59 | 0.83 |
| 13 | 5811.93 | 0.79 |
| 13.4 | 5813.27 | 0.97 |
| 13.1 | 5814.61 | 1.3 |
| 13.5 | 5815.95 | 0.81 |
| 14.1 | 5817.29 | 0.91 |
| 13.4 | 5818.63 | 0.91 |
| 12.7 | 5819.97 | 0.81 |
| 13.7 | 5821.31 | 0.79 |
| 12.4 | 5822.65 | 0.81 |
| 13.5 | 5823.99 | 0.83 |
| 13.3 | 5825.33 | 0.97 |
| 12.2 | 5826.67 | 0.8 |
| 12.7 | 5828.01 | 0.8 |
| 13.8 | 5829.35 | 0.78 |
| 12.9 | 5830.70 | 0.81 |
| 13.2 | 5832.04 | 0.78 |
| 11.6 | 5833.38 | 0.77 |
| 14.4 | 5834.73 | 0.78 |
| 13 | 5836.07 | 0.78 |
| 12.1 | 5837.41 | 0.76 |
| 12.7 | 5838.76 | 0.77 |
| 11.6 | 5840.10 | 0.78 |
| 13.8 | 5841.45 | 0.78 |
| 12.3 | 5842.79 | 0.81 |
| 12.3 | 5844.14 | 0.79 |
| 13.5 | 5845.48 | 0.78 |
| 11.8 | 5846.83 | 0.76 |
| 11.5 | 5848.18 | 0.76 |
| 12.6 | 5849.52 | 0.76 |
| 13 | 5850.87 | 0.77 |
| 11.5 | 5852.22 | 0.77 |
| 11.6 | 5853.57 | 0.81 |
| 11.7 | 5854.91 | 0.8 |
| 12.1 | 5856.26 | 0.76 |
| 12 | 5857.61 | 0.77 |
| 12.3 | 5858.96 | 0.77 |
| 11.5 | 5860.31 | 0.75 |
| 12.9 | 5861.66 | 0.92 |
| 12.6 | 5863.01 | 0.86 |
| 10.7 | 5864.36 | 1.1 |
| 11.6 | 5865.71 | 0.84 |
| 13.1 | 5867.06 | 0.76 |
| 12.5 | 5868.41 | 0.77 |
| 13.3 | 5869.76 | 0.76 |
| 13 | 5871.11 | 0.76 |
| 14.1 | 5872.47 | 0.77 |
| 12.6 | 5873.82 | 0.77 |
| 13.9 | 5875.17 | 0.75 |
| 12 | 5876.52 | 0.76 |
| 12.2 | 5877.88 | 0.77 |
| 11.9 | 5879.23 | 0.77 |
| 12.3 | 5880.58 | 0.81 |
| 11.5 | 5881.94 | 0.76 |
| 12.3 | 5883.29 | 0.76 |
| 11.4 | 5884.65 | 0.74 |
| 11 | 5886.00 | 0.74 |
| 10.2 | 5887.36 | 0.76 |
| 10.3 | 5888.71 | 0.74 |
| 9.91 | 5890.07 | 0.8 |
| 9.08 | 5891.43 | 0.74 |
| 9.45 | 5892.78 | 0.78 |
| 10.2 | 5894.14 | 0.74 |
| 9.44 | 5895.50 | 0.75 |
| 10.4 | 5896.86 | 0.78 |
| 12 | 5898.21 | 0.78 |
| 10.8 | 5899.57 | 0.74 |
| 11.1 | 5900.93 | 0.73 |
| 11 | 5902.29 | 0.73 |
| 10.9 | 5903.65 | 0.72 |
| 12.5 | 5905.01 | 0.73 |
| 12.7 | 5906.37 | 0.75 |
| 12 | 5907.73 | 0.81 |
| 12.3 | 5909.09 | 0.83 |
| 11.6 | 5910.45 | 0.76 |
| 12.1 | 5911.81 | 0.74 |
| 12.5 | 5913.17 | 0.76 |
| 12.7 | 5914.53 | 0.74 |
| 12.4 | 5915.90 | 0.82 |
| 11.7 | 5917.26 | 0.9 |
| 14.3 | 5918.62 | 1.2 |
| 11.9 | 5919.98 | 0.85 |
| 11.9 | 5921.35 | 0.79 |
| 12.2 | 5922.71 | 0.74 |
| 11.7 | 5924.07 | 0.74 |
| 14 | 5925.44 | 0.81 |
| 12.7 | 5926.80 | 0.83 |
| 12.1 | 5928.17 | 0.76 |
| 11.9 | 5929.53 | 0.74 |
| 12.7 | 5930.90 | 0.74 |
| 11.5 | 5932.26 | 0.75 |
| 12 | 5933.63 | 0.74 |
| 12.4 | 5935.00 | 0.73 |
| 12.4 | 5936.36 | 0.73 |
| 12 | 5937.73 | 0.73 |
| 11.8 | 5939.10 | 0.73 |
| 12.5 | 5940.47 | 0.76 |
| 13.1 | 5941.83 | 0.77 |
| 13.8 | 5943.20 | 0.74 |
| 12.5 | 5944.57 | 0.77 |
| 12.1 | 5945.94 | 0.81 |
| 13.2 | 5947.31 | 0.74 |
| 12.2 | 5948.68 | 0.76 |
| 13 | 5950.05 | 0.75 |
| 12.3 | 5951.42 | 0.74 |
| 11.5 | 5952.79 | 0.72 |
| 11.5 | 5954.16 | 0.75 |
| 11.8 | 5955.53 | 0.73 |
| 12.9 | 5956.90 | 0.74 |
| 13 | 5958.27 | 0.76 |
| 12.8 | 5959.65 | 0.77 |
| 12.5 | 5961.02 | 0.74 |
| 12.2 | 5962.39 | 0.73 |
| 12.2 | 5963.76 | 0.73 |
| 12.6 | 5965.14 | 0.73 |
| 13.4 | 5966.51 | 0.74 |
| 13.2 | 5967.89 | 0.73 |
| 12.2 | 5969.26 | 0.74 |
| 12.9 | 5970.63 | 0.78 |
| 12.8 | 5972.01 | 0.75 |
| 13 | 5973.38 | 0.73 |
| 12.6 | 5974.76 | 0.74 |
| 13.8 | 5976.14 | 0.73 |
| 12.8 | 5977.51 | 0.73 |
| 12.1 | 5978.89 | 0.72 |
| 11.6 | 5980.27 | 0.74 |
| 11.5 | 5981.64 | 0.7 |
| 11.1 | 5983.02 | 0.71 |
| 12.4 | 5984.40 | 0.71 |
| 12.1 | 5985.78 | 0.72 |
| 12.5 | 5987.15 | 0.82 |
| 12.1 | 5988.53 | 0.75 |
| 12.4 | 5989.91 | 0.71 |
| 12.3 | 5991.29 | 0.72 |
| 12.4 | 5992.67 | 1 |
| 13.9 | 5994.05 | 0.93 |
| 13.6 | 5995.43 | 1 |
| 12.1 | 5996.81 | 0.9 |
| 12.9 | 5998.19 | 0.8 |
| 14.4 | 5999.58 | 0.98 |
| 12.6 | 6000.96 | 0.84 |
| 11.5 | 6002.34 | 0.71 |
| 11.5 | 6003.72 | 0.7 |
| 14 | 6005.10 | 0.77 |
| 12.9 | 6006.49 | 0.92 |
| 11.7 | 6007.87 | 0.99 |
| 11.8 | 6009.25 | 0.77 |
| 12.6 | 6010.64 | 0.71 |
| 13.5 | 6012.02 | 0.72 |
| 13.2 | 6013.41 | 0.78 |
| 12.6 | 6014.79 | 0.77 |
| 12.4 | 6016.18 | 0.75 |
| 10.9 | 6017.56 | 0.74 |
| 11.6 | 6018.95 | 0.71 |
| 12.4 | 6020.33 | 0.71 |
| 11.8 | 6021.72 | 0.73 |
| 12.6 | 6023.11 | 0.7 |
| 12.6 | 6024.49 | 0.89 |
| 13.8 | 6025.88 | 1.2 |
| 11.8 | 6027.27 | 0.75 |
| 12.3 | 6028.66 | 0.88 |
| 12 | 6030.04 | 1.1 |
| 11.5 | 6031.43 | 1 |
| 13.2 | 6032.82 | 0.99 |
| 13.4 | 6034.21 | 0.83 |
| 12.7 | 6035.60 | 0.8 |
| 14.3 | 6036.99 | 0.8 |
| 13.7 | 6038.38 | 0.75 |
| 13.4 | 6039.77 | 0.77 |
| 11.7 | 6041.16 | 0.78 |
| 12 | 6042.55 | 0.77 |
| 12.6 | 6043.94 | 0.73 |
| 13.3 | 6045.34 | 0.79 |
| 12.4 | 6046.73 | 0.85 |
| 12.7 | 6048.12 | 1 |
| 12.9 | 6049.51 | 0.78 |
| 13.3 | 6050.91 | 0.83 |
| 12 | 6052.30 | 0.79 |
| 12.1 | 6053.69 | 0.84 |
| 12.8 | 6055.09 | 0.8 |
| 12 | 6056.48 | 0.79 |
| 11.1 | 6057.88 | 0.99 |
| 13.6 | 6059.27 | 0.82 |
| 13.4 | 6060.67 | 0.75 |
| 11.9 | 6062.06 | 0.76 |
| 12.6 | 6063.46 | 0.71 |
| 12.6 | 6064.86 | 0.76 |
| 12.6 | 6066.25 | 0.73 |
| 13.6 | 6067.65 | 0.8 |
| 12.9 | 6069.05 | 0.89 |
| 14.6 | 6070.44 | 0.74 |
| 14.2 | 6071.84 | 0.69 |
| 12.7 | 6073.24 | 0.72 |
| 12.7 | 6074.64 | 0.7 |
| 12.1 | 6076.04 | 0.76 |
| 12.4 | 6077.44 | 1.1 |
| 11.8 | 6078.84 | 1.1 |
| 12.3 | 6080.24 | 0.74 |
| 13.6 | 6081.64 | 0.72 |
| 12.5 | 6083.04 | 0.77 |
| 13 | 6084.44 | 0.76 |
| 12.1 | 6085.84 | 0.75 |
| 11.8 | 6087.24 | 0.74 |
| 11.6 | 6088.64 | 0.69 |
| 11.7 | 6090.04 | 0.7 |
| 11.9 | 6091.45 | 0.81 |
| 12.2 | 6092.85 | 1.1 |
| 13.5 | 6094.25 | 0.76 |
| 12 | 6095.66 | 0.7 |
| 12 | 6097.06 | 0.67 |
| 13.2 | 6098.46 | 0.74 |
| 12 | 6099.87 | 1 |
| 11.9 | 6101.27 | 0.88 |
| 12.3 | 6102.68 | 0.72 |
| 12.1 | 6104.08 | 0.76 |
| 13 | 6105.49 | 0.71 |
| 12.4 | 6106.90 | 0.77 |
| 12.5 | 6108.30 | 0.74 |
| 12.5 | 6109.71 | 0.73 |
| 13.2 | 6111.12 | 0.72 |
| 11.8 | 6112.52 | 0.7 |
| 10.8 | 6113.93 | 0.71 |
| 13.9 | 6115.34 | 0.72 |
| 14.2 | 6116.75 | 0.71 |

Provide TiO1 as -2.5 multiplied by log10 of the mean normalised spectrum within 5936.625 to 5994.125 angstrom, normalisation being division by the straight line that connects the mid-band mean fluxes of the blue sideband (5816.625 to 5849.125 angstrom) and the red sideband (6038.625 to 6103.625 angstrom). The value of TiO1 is 0.02 mag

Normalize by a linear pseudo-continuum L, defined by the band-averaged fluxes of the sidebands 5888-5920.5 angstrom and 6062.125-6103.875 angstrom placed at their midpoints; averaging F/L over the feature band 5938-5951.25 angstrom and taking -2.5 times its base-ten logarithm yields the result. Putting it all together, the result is -0.09 mag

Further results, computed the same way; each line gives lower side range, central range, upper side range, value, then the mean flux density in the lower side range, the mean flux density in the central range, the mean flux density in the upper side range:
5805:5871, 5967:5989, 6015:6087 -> 0.02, 12.7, 12.4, 12.6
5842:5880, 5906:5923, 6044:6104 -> 0.01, 12.4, 12.3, 12.6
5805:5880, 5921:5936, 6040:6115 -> 0.03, 12.7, 12.3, 12.5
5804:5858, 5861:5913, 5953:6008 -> 0.09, 12.8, 11.7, 12.5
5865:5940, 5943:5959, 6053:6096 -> -0.03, 11.9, 12.4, 12.6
